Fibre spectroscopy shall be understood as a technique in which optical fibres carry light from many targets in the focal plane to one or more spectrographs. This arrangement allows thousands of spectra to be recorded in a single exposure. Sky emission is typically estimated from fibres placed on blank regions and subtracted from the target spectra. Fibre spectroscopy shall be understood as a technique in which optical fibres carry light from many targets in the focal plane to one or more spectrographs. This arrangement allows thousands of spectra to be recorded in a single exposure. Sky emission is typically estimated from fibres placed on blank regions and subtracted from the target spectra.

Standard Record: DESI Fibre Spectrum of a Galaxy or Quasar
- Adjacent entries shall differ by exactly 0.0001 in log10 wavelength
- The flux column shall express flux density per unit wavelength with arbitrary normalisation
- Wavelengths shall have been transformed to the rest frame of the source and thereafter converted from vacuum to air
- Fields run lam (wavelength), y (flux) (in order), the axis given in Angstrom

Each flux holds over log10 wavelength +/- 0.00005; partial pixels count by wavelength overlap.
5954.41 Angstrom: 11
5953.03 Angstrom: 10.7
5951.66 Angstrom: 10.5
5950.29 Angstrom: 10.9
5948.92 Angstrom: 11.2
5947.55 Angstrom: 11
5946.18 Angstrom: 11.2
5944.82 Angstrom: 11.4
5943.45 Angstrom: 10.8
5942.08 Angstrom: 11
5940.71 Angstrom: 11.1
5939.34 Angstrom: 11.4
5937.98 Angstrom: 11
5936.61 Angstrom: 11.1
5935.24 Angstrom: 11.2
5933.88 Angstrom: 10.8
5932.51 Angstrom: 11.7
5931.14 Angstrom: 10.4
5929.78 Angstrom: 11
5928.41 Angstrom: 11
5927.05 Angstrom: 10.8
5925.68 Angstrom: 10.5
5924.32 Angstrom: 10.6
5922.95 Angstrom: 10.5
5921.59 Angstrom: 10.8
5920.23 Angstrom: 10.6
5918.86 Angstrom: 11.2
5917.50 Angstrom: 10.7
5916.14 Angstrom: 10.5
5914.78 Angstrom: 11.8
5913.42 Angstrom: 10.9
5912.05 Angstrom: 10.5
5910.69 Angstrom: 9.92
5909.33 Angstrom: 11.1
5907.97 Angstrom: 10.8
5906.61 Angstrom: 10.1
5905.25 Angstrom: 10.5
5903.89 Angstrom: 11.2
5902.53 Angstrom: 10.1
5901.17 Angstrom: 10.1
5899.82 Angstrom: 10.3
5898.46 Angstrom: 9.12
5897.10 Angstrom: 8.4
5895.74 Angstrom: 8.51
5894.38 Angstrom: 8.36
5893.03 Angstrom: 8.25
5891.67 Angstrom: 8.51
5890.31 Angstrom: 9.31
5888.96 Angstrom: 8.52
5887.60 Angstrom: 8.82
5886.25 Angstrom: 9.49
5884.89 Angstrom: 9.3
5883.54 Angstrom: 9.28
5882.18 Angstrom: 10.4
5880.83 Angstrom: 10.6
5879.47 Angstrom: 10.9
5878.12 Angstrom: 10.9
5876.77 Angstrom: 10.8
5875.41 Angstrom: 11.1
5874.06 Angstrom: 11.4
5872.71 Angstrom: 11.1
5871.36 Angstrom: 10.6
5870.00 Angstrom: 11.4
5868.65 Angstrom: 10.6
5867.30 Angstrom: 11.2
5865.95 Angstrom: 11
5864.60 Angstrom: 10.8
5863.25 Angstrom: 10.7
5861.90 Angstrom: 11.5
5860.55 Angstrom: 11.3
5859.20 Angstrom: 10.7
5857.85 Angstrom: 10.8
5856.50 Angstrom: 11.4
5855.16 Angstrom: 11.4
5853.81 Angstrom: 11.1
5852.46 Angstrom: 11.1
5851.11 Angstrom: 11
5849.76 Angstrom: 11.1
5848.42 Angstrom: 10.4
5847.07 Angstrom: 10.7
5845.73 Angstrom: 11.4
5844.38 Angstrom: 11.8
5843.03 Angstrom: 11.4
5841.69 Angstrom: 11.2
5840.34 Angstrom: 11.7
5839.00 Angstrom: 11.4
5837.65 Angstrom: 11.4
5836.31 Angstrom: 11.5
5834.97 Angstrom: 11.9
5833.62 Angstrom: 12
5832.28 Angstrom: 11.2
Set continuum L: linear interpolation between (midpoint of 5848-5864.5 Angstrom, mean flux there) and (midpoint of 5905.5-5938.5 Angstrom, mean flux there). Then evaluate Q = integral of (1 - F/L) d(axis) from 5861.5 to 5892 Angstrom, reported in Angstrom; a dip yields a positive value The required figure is 1.7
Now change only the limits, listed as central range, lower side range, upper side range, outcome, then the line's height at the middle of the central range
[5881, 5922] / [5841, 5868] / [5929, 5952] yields 4.28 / 11.1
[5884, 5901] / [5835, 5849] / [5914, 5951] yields 3.33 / 11.1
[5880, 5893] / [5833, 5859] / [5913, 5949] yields 2.12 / 11.1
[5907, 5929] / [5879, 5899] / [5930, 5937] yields -0.80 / 10.4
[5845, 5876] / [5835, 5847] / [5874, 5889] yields -0.63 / 10.8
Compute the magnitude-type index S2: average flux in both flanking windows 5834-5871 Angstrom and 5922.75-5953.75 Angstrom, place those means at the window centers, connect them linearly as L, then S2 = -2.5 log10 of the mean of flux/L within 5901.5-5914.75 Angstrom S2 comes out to 0.042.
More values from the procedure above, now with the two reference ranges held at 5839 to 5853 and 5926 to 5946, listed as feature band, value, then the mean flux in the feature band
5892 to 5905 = 0.18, 9.39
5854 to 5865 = 0.01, 11.1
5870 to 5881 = 0.02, 11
